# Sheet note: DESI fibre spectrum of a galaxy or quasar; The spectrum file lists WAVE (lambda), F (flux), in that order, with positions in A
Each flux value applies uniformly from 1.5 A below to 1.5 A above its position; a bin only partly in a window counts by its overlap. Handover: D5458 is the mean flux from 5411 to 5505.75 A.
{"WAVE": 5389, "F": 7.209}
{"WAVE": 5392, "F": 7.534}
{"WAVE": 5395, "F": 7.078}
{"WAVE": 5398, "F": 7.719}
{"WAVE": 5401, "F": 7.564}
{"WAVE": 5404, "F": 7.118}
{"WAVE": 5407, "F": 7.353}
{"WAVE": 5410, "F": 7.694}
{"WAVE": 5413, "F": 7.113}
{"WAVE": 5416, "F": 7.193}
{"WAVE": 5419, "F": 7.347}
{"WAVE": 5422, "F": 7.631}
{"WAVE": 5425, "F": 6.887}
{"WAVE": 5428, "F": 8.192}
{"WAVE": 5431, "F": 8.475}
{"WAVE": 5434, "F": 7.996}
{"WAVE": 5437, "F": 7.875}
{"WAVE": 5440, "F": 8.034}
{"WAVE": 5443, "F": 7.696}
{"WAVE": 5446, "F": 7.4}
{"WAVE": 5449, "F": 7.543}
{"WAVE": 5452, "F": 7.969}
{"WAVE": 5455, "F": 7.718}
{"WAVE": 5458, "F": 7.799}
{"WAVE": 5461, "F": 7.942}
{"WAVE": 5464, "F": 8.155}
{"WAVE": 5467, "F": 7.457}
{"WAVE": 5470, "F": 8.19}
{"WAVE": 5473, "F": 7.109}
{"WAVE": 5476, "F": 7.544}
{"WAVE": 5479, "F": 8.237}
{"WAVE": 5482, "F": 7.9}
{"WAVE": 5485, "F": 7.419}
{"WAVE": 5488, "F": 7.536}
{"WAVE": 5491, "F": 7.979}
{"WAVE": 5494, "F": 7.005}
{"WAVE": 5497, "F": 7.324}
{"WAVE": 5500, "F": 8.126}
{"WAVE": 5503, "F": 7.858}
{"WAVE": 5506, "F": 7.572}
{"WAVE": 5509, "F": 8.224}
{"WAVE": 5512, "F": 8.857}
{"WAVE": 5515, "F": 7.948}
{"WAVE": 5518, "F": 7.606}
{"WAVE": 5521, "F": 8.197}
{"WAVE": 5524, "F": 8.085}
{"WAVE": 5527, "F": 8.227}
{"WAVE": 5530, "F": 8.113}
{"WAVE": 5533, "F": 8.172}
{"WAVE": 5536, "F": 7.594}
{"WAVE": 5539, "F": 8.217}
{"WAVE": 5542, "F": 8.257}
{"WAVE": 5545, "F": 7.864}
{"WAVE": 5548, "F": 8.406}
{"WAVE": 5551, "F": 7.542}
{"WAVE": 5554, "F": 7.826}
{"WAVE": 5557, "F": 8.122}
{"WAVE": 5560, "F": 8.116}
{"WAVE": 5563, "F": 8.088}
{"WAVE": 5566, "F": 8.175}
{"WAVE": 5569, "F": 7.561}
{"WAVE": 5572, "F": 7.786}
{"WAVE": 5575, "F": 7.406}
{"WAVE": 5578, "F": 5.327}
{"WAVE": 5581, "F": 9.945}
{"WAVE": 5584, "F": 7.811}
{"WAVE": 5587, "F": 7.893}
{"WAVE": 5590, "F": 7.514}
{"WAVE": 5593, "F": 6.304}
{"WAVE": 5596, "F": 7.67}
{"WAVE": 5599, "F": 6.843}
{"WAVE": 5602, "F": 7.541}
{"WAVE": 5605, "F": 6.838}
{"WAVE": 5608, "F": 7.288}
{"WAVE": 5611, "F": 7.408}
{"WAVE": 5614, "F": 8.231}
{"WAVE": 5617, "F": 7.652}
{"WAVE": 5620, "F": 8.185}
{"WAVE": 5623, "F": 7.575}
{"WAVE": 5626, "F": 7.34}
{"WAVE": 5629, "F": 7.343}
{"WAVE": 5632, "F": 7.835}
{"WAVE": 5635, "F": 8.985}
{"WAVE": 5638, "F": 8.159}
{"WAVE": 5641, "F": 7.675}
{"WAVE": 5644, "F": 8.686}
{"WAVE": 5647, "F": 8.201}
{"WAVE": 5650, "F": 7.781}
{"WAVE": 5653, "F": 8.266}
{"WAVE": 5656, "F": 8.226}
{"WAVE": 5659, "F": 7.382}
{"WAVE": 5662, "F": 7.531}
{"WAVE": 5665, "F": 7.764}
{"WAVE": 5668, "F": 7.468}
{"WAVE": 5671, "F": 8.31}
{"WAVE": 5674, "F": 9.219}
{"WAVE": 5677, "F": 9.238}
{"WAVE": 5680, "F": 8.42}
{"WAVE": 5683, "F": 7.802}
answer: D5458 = 7.7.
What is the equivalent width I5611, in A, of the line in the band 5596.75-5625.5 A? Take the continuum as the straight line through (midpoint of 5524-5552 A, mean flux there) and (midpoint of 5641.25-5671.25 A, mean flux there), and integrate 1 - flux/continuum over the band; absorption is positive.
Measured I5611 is 1.7 A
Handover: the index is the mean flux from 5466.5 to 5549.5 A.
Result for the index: 7.9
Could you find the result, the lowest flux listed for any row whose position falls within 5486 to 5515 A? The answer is 7.005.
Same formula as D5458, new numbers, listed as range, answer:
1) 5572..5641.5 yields 7.6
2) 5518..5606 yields 7.78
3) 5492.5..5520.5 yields 7.85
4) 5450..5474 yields 7.8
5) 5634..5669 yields 8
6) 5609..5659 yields 7.95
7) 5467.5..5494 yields 7.69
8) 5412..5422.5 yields 7.3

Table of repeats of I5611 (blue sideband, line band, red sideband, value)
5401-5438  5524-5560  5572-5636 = -2.2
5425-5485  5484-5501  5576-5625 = 0.4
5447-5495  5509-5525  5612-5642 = -0.8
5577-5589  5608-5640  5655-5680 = 0.6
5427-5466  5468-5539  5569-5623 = -1.1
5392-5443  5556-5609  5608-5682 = 2.2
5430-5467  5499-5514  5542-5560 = -0.4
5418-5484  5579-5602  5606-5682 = 0.8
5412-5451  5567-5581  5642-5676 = 1.0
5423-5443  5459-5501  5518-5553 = 1.3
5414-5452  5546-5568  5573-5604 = -1.6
